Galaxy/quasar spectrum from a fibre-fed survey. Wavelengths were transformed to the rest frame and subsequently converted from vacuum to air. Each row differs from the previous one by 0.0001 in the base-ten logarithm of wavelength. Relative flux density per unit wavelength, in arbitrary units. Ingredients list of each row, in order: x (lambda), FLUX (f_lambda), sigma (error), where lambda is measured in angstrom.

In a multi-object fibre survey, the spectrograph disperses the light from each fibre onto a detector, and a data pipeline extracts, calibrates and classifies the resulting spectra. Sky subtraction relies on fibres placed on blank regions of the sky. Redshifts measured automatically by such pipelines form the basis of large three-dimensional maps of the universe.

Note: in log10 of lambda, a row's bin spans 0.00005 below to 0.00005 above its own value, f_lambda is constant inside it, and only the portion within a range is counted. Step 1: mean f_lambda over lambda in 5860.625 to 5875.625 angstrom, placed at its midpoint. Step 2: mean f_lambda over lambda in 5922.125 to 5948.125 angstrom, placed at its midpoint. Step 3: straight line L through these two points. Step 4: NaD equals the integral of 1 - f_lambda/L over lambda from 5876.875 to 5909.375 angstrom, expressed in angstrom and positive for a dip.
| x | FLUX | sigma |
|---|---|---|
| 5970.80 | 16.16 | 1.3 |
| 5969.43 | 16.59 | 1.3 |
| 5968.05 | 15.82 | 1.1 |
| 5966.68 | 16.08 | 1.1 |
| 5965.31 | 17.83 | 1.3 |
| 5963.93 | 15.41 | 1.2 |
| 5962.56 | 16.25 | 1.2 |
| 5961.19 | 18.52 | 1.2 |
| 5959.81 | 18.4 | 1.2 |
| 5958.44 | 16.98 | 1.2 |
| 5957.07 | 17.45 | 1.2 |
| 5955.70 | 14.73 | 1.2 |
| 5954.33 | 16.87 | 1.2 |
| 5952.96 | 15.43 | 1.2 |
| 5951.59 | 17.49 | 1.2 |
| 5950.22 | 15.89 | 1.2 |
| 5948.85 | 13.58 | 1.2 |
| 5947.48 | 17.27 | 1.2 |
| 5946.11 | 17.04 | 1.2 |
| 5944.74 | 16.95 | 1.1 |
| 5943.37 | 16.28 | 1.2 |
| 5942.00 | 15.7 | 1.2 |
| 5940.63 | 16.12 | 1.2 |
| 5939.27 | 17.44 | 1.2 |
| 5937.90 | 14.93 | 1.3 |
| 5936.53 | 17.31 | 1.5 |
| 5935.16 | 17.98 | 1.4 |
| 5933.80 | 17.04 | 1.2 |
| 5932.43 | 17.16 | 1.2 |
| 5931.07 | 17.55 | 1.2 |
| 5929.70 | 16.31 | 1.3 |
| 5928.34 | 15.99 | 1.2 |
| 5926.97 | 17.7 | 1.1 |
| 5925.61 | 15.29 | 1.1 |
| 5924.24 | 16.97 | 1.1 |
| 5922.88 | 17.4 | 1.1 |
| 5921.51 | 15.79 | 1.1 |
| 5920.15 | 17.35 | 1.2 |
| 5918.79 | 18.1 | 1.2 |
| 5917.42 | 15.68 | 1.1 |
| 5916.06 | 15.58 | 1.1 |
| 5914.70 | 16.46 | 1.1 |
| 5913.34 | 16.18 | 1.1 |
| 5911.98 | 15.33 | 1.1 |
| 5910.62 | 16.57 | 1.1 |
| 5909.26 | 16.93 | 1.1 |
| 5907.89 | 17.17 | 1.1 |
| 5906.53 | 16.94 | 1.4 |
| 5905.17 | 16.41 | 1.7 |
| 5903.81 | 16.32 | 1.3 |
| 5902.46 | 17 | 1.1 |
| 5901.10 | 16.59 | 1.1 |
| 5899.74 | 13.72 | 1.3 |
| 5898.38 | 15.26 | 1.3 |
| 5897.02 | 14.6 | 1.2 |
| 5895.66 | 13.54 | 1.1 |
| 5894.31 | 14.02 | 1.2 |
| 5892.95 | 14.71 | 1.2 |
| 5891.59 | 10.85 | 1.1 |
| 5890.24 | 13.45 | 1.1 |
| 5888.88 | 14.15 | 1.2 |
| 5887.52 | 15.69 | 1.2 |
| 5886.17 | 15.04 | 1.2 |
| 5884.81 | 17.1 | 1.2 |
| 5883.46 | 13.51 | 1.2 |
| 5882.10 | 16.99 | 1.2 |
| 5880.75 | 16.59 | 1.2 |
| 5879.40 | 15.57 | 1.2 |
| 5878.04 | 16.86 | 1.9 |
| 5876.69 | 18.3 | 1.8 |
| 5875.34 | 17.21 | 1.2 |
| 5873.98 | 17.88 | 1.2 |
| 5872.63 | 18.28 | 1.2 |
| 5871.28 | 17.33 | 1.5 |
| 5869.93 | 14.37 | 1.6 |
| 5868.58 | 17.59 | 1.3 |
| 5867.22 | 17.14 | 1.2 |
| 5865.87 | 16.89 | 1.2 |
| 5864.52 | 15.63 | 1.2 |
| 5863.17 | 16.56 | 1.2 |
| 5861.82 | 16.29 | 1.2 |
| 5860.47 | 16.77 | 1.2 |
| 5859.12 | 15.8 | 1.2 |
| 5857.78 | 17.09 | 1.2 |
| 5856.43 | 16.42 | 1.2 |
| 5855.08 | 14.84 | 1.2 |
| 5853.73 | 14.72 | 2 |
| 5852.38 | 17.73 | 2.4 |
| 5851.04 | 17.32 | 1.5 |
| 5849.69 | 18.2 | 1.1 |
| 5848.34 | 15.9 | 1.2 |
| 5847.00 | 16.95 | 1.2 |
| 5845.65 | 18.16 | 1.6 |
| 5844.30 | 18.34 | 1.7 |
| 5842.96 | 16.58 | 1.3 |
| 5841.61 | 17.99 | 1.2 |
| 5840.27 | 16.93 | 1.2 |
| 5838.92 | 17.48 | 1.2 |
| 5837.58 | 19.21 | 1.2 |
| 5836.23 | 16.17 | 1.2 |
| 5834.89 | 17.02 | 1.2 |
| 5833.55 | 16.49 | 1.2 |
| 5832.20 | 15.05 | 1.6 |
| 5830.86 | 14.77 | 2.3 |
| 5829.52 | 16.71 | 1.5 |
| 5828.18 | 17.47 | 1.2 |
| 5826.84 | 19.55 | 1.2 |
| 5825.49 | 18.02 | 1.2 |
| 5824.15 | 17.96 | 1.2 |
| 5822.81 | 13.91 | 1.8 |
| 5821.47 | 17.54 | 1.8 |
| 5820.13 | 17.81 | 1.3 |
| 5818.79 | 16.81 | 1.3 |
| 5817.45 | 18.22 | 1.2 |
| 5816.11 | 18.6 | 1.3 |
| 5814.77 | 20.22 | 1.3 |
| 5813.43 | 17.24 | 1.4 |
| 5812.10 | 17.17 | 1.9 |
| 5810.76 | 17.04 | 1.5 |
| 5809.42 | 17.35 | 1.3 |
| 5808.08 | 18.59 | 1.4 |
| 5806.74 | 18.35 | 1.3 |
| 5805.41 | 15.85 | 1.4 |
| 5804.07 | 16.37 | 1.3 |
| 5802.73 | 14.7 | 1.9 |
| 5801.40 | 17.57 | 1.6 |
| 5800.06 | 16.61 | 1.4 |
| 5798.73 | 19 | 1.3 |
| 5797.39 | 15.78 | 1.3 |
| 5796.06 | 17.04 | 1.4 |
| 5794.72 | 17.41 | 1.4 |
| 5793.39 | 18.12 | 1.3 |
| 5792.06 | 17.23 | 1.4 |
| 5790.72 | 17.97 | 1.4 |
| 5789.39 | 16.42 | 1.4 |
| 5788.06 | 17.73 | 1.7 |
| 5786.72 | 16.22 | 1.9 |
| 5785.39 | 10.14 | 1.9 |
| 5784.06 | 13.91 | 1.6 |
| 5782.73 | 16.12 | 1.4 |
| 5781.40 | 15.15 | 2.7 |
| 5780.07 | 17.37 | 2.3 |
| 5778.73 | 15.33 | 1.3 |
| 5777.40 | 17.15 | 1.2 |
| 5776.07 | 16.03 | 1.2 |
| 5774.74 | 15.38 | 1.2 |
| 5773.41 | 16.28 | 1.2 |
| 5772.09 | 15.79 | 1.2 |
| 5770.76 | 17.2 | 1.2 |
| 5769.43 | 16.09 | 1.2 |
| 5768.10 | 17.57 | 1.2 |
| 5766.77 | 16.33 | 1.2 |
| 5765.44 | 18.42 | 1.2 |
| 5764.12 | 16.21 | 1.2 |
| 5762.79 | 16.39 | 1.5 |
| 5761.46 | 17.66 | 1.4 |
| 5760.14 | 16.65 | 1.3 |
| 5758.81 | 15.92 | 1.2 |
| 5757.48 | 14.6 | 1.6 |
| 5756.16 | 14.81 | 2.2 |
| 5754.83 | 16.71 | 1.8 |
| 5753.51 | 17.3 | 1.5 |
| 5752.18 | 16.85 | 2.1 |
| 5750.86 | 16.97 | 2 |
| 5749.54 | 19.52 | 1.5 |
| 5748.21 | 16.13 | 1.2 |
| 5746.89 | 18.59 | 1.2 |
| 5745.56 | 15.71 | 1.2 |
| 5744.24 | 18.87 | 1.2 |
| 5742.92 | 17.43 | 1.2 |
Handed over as 2.7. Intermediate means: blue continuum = 16.8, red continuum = 16.8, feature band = 15.4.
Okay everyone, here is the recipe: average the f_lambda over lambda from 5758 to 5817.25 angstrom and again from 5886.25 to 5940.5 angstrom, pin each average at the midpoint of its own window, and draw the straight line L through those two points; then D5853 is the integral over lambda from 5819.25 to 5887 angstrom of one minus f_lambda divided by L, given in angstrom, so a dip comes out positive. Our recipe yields -1.9 angstrom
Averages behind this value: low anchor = 16.7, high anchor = 16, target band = 16.8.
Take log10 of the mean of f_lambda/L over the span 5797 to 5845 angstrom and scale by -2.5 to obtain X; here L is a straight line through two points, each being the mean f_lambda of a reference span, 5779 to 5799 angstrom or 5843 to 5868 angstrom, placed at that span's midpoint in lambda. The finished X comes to -0.05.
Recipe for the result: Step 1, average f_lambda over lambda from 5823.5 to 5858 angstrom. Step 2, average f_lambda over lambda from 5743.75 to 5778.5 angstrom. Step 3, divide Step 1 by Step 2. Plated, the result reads 1.02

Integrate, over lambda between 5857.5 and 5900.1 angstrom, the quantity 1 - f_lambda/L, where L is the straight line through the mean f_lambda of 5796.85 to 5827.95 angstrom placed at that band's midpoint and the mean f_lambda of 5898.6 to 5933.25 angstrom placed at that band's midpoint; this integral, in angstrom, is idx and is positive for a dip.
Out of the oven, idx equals 2.65 angstrom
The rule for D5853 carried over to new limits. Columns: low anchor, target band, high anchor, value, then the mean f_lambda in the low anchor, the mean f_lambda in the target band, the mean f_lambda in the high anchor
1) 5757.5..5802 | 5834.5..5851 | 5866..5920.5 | -1.3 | 16.5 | 17.4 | 16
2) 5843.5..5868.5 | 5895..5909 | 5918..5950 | 0.7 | 16.7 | 15.8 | 16.6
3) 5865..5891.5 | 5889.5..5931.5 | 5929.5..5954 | 1.3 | 16.2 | 15.9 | 16.5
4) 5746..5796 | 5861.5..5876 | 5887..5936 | -0.7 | 16.5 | 16.8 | 15.9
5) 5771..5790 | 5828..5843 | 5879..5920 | -1.1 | 15.7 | 16.8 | 15.6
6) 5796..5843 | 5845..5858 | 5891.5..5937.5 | 0.1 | 17.2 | 16.7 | 16.2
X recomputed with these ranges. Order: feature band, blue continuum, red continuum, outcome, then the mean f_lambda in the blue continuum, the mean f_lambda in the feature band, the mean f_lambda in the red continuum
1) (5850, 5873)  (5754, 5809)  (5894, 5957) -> -0.01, 16.5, 16.5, 16.3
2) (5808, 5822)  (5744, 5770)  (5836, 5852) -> -0.04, 16.8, 17.8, 17.5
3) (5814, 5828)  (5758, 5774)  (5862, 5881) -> -0.07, 16.7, 17.8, 16.9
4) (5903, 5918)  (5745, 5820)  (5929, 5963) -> 0.02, 16.8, 16.3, 16.7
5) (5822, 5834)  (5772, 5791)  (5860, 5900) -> -0.06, 15.8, 16.7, 15.7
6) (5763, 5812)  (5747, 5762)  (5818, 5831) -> 0.02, 16.7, 16.6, 17.2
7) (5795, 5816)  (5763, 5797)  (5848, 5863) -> -0.06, 16.3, 17.3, 16.5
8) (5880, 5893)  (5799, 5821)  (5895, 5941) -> 0.13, 17.4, 14.8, 16.4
